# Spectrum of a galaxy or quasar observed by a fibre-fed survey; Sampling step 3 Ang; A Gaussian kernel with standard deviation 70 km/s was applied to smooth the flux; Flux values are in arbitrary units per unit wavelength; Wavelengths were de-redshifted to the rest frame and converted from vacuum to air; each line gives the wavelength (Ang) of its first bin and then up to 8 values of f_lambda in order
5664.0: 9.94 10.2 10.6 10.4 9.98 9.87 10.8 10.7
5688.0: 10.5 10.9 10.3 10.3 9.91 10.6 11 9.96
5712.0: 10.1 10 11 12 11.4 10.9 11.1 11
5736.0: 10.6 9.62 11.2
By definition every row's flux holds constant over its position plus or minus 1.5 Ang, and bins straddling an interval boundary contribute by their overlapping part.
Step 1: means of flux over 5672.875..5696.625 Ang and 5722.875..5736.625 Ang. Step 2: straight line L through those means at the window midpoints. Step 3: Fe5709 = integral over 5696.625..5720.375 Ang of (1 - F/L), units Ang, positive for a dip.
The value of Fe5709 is 0.70 Ang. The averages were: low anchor 10.4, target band 10.4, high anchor 11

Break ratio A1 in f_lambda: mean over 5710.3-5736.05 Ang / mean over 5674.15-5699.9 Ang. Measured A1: 1.05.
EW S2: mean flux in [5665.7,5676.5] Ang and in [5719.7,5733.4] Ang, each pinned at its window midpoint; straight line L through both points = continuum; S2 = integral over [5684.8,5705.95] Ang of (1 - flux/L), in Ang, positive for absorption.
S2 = 0.5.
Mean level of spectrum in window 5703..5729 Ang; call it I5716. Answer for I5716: 10.8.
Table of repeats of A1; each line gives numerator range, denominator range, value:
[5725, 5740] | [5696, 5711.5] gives 1.04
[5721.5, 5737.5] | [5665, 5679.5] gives 1.08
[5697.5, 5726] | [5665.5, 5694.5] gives 1.02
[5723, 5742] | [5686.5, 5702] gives 1.04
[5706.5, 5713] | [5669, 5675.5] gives 0.98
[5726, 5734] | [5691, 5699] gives 1.06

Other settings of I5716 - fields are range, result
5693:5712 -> 10.3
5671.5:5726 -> 10.5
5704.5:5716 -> 10.3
